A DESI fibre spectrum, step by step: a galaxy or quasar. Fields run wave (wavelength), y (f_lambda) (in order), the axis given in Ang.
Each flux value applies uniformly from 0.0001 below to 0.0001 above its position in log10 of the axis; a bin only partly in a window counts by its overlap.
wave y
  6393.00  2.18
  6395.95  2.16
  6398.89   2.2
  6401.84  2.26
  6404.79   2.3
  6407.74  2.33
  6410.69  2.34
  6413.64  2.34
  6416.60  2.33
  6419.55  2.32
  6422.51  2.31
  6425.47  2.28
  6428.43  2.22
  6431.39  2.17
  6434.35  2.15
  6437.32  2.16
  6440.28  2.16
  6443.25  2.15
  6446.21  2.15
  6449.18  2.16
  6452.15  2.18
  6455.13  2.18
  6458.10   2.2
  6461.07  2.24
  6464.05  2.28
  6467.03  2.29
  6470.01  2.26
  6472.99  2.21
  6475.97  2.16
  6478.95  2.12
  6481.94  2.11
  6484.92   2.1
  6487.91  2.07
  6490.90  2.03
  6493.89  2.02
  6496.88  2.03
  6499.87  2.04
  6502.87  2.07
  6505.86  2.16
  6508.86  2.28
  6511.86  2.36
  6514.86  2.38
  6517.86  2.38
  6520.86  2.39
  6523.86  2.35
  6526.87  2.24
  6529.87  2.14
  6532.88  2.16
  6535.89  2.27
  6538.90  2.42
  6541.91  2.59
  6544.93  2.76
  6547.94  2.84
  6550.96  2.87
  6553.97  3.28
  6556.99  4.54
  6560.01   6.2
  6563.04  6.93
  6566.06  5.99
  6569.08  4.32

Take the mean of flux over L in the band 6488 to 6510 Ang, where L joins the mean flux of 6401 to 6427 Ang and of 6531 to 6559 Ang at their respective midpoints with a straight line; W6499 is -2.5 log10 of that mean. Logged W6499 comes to 0.28 mag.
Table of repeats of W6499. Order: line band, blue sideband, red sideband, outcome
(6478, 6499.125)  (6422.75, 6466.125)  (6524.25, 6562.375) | 0.247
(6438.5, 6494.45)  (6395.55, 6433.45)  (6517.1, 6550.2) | 0.085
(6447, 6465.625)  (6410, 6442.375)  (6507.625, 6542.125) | 0.032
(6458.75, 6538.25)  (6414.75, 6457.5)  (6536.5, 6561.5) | 0.280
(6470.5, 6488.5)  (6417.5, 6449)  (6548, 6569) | 0.421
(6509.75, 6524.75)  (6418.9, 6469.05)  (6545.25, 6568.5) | 0.493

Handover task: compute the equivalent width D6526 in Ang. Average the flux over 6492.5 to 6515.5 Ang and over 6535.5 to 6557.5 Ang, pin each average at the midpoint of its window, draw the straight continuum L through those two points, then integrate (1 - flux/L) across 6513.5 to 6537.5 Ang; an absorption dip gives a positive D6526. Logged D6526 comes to 2.28 Ang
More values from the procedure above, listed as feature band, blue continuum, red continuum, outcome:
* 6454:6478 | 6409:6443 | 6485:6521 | -0.2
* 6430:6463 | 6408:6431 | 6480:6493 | 0.5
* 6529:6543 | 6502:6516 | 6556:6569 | 6.0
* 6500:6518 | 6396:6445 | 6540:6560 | 4.6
